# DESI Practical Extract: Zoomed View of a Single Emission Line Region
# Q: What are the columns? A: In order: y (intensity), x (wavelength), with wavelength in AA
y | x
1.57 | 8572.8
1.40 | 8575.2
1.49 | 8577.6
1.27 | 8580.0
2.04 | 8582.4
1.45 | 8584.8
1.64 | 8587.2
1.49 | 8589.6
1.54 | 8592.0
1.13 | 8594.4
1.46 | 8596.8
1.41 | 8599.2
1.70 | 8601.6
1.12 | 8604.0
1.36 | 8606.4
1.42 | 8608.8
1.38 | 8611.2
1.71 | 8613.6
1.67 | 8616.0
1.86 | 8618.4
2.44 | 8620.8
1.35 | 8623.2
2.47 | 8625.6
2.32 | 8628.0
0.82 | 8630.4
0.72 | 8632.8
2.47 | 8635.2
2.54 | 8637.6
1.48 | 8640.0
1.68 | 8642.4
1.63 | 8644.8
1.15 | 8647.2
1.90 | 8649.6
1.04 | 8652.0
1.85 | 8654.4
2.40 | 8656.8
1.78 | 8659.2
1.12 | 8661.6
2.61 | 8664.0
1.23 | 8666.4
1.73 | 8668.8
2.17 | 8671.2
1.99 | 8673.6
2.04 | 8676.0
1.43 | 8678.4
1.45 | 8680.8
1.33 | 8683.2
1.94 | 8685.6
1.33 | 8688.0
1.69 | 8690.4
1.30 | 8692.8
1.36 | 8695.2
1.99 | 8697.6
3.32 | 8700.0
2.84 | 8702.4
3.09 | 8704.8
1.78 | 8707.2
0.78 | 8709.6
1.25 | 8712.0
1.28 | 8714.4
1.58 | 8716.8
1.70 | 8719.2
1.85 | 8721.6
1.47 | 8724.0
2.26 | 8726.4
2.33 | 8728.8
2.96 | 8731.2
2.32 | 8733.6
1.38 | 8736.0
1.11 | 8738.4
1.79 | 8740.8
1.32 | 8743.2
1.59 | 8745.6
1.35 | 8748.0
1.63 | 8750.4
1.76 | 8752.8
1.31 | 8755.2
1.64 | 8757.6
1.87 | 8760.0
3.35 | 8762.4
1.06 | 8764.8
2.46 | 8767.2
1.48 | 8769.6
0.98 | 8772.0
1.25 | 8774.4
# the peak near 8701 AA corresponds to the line H-alpha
